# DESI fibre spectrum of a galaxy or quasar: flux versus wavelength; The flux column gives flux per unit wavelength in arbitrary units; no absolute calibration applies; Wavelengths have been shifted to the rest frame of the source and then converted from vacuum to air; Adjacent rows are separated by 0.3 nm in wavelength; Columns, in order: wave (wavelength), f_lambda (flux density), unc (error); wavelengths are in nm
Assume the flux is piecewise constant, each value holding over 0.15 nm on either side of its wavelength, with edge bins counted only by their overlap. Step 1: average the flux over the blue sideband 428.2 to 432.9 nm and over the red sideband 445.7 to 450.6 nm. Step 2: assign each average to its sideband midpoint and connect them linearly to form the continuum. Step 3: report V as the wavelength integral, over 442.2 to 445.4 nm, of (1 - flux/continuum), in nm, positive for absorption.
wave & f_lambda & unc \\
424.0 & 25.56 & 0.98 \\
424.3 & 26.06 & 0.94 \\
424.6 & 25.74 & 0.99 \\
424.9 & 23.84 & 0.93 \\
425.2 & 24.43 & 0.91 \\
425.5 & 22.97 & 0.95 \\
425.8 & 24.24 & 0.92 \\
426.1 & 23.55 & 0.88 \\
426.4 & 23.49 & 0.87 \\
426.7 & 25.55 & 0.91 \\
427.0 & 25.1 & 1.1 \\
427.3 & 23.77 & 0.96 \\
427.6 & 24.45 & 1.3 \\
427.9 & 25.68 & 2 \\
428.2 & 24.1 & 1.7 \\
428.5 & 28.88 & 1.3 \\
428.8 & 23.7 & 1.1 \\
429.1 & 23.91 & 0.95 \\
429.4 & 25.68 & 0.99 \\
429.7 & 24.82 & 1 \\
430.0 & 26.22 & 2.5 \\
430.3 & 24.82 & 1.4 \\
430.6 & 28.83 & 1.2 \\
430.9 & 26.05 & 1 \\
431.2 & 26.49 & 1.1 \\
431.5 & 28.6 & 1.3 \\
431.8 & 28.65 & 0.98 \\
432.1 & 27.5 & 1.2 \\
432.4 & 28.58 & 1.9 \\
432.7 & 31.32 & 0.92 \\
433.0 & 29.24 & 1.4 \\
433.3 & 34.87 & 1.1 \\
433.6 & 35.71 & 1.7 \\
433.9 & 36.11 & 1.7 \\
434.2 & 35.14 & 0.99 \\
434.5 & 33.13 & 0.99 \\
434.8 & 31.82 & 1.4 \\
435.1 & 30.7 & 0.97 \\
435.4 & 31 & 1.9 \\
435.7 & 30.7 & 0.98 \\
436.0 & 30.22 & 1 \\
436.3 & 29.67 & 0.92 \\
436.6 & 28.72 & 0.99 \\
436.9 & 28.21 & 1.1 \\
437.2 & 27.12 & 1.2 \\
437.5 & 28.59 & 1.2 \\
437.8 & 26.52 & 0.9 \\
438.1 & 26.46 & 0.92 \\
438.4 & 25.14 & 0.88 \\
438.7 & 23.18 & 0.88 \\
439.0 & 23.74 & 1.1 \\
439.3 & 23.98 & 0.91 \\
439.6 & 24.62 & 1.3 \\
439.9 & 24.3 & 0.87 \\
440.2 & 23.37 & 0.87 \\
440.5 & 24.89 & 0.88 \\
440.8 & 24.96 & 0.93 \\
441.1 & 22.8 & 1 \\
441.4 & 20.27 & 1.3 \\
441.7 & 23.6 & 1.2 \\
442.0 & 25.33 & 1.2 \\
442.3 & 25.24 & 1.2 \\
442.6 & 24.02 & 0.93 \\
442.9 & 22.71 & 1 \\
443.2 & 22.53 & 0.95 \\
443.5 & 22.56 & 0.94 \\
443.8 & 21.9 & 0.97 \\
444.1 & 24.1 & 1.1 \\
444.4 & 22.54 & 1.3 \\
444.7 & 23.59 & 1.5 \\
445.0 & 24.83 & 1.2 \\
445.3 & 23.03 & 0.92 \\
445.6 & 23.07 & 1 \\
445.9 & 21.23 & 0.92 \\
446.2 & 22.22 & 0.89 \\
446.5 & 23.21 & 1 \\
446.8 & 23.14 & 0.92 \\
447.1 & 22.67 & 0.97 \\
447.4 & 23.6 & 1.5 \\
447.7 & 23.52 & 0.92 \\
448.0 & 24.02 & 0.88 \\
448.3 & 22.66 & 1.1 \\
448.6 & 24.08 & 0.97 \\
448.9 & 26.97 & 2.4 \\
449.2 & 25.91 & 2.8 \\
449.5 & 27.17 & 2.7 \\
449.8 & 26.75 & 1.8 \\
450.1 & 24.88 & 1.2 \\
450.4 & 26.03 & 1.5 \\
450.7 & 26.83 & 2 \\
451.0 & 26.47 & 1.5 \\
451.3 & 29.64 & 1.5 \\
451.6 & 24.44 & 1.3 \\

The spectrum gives 0.20 nm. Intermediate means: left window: 26.9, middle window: 23.3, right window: 24.3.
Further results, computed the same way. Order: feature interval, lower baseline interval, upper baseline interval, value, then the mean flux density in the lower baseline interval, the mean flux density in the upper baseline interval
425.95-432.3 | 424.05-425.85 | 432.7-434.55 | 0.72 nm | 24.6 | 33.9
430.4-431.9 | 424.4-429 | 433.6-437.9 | 0.00 nm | 24.6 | 30.8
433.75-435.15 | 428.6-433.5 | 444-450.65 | -0.35 nm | 27.6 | 24.1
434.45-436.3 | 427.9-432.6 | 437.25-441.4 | -0.40 nm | 26.5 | 24.7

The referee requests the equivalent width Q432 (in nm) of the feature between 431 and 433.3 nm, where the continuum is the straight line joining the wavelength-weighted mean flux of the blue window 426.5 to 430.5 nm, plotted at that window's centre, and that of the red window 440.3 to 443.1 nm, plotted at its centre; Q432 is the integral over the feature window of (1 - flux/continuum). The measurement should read -0.39 nm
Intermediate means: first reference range 25.2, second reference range 23.7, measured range 29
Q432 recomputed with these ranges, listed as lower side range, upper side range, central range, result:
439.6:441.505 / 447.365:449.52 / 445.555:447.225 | 0.125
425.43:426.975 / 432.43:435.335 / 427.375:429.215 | 0.096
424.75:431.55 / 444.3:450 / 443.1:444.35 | 0.071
